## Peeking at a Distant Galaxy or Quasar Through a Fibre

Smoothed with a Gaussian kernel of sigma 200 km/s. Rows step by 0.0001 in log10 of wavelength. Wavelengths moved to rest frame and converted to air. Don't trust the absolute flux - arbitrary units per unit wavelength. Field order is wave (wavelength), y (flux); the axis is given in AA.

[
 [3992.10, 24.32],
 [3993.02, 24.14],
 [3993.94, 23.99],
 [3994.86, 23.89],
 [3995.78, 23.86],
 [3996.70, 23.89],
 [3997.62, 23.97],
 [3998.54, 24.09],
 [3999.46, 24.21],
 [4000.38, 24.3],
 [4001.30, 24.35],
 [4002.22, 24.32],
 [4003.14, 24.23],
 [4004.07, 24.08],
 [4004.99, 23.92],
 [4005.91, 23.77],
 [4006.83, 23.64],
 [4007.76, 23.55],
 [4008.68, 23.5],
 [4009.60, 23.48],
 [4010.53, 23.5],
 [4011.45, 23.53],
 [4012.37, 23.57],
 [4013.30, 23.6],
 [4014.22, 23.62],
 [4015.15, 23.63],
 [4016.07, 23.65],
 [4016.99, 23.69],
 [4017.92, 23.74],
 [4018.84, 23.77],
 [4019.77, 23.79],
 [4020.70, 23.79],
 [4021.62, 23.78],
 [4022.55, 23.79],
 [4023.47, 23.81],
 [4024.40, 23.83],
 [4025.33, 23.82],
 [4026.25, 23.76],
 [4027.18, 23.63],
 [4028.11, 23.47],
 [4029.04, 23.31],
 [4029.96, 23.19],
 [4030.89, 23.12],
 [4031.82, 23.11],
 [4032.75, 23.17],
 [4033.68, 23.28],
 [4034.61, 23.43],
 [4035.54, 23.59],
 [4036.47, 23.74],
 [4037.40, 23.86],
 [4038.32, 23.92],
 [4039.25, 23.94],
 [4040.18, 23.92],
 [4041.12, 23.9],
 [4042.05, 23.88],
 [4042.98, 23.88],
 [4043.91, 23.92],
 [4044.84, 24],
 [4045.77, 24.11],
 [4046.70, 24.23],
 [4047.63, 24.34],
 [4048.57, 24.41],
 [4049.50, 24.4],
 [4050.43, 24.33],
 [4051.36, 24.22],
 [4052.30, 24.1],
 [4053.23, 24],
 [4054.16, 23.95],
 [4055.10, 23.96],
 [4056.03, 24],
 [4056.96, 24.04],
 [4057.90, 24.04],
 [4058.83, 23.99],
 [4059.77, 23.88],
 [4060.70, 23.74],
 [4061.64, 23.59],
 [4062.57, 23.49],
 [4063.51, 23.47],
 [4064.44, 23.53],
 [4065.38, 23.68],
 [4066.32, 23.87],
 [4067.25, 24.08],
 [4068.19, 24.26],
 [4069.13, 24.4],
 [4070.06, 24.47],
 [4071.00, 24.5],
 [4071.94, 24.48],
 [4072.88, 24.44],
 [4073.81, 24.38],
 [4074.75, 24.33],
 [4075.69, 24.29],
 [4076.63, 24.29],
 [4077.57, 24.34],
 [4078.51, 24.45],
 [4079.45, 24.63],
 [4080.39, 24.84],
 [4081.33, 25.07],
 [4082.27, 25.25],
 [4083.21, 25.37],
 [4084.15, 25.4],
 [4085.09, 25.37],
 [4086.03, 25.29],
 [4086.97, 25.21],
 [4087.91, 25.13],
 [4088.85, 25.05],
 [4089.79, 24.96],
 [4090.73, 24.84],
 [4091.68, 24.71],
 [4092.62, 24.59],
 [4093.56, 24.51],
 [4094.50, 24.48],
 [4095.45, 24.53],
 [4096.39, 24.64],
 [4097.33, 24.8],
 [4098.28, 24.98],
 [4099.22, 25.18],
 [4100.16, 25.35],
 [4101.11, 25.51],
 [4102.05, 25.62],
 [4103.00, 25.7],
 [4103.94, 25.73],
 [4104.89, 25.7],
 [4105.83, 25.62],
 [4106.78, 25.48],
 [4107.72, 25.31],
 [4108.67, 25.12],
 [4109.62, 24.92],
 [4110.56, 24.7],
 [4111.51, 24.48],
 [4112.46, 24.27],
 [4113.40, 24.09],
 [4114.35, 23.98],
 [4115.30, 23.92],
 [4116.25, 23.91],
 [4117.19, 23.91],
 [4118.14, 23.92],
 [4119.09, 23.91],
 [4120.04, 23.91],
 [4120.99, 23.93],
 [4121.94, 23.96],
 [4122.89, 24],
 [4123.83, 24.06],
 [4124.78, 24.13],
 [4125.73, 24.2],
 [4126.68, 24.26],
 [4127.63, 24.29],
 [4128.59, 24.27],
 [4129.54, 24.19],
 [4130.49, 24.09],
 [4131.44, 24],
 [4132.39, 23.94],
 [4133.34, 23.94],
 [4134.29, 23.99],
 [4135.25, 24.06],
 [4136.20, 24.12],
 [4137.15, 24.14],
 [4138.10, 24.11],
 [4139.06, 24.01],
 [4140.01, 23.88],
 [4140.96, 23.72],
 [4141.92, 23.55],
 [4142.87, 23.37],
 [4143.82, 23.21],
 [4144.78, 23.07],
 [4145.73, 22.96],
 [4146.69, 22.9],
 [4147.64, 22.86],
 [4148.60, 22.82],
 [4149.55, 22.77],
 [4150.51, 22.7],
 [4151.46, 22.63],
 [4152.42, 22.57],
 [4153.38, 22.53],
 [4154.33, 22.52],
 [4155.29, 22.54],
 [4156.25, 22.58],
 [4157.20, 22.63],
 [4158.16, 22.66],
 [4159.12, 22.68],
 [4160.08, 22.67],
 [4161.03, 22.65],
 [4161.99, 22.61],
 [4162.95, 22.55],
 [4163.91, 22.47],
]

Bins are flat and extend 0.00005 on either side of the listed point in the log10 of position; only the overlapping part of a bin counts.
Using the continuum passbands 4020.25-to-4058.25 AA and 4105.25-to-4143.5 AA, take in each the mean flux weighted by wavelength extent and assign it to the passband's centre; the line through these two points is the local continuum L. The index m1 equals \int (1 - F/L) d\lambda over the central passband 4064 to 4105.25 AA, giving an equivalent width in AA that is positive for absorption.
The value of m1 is -1.29 AA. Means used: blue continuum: 23.8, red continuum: 24.2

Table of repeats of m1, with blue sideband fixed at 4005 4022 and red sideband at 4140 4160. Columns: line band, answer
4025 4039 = 0.0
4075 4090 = -1.1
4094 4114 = -1.6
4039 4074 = -0.9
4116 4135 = -0.8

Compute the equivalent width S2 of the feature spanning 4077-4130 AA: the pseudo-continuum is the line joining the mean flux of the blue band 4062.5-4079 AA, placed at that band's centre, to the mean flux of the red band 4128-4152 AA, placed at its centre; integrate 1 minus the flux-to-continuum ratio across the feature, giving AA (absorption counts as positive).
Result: -1.8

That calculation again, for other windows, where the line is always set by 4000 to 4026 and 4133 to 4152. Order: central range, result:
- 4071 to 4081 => -0.4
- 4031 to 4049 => -0.1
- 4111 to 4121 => -0.2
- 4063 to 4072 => -0.2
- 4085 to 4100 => -0.8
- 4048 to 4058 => -0.2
